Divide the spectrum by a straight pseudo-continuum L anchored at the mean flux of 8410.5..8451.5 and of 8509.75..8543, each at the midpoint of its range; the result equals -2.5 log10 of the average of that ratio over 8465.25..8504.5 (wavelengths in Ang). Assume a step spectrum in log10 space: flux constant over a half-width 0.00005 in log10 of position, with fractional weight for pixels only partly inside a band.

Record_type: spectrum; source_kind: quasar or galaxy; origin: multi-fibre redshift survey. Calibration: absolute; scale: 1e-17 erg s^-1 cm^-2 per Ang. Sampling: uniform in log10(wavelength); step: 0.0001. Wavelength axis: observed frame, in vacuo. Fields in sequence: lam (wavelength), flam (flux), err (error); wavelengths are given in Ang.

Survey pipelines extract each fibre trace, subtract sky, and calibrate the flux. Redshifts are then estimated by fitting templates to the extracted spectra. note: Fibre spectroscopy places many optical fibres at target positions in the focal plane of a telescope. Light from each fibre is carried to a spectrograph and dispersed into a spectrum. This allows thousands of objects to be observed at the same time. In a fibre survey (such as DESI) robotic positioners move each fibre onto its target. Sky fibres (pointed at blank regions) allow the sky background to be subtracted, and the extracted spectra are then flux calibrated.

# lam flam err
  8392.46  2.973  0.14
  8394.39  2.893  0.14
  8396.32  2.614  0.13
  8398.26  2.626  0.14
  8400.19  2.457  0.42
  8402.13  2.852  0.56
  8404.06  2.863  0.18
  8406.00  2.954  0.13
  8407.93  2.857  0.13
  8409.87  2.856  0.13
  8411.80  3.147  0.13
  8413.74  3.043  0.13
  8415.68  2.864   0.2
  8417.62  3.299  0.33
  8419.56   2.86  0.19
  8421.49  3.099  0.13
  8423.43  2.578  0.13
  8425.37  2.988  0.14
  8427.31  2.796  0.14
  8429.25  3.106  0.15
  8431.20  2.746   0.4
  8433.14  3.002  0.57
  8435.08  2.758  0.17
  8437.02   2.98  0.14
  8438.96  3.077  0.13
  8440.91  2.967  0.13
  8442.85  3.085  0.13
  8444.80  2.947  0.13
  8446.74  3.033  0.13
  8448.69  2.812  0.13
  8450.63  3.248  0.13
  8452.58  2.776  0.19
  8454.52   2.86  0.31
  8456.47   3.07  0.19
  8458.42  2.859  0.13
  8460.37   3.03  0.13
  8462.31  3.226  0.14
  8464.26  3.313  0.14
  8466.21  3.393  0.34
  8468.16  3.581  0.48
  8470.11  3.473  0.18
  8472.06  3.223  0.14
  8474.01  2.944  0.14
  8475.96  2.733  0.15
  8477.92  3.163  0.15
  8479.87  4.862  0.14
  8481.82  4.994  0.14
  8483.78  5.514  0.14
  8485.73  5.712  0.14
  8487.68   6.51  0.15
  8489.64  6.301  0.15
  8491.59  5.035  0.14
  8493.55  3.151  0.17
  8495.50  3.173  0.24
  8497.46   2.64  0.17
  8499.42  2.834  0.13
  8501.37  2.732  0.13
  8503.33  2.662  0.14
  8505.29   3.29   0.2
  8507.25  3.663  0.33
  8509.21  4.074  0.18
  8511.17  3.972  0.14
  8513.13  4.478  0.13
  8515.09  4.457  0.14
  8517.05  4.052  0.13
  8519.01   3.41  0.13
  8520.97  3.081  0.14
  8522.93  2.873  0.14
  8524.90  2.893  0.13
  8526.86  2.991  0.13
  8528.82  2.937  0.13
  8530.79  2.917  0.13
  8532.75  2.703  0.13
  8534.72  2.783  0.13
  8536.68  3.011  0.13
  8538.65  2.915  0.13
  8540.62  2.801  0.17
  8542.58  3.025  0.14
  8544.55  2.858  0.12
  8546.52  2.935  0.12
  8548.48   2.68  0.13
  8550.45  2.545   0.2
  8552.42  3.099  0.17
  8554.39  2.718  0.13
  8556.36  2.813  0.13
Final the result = -0.24 mag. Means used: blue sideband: 2.97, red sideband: 3.27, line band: 3.93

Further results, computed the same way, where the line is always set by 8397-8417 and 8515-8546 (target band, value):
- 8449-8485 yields -0.17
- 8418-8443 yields -0.01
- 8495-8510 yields -0.04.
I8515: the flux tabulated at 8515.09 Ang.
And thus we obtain 4.457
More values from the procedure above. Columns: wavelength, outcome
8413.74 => 3.043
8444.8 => 2.947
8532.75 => 2.703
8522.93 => 2.873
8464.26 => 3.313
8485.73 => 5.712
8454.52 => 2.86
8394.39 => 2.893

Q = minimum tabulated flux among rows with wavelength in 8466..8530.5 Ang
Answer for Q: 2.64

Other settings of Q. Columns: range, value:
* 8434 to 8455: 2.758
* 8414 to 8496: 2.578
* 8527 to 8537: 2.703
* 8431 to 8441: 2.746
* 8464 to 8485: 2.733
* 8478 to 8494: 3.151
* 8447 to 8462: 2.776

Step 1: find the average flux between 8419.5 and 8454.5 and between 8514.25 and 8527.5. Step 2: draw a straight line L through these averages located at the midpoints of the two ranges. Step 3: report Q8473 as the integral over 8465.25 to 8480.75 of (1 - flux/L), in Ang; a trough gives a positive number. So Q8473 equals -1.4 Ang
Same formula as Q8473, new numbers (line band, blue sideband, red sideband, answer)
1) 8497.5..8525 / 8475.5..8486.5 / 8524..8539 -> 0.60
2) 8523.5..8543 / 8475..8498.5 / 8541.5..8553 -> 1.97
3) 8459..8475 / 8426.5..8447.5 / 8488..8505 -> 0.25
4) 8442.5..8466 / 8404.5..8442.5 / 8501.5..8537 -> 0.32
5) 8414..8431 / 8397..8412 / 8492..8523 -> -0.14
